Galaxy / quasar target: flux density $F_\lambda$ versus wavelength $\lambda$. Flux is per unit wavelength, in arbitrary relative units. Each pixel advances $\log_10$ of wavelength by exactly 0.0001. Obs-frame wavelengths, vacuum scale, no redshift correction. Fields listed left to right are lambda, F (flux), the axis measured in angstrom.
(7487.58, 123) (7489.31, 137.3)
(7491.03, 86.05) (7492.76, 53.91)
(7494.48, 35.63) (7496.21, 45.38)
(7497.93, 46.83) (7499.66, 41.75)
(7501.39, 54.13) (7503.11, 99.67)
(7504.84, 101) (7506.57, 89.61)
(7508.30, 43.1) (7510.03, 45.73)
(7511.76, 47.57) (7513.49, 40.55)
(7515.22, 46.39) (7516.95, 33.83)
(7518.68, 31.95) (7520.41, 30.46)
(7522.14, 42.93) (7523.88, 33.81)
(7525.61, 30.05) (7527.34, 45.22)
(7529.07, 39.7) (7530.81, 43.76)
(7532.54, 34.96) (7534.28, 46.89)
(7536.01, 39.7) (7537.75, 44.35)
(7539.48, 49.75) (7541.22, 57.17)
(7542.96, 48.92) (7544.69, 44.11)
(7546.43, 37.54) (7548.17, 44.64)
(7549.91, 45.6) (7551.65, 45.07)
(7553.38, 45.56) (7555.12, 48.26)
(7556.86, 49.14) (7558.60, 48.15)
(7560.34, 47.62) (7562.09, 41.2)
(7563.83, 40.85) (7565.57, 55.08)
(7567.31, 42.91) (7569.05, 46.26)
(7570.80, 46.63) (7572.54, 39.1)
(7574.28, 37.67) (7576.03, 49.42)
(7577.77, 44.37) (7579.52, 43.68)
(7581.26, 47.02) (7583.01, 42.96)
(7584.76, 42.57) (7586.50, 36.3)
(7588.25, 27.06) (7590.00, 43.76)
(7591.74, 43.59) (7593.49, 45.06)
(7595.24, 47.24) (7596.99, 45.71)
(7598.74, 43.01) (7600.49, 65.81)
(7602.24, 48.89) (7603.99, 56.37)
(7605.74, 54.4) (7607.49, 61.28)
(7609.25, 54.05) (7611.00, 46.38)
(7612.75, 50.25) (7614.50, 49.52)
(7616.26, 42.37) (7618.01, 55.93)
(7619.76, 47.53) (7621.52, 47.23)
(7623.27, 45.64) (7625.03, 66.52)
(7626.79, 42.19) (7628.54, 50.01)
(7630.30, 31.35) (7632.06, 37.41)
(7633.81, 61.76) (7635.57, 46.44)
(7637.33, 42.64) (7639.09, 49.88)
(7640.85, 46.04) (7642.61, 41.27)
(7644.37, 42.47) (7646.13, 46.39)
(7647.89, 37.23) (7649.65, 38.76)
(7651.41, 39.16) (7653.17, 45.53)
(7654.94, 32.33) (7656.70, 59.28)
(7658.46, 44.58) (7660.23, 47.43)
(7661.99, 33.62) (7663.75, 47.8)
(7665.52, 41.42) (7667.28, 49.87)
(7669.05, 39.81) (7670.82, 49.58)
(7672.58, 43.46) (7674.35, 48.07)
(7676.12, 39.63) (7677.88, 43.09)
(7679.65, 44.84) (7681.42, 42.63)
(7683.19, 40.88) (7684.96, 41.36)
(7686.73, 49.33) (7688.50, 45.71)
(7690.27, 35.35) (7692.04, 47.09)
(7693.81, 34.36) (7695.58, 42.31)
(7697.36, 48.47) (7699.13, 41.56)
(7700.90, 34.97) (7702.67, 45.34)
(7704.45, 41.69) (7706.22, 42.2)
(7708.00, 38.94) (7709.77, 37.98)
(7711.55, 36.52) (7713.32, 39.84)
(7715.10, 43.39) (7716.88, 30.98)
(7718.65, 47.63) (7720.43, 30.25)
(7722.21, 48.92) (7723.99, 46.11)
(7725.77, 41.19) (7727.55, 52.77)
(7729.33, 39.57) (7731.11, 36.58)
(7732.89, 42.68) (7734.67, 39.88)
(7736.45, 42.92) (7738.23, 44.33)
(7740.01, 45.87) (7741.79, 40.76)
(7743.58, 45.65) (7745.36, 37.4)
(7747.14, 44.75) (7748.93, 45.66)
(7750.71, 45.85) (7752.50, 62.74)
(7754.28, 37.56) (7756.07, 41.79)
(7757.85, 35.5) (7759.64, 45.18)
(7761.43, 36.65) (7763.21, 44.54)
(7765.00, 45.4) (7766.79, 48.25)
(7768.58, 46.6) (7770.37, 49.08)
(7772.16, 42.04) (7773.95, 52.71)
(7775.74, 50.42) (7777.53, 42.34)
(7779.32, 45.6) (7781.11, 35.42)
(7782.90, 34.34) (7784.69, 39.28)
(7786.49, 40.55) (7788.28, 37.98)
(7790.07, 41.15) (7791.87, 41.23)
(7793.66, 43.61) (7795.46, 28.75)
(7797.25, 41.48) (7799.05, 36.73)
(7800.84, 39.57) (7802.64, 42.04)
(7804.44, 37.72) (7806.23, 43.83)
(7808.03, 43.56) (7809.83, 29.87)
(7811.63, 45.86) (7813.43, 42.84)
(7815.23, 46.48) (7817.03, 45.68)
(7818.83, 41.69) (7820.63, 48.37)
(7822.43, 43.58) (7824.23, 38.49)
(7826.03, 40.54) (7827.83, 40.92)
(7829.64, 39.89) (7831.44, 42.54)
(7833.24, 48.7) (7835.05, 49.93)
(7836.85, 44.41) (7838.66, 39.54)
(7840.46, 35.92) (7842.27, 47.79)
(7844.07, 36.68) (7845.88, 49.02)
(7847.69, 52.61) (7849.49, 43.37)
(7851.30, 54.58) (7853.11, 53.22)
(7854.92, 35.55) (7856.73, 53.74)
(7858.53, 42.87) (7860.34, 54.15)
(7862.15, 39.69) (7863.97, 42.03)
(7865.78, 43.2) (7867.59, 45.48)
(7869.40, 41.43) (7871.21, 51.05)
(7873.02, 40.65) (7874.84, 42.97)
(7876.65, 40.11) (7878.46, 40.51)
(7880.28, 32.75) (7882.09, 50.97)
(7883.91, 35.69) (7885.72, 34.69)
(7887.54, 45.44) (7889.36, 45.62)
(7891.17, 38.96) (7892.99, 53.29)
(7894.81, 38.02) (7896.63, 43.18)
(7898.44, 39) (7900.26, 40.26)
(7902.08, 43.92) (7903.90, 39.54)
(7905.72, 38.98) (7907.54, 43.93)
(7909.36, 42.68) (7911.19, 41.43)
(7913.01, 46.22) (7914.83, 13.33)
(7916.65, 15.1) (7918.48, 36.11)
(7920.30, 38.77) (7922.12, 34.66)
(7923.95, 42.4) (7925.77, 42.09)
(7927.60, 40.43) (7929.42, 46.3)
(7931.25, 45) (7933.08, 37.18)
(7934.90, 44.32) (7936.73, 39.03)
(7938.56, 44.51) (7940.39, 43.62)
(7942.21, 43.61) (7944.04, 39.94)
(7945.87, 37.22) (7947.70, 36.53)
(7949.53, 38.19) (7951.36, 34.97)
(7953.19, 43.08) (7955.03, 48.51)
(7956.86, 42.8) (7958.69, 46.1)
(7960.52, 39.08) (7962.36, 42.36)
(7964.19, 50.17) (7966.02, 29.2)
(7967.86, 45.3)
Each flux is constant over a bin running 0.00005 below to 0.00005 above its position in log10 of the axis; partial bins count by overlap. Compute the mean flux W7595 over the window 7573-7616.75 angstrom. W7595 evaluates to 46.7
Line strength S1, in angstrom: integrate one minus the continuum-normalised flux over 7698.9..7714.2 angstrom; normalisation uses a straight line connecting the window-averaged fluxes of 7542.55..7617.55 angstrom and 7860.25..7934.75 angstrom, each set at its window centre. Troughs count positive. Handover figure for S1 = 1.44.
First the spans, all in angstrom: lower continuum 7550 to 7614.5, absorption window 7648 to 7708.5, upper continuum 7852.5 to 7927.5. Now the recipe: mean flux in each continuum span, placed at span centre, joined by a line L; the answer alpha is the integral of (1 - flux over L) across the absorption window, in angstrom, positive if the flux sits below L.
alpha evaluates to 2.5 angstrom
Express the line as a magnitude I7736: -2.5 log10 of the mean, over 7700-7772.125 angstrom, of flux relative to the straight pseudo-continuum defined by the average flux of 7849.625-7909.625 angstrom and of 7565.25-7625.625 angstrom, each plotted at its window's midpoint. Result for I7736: 0.067 mag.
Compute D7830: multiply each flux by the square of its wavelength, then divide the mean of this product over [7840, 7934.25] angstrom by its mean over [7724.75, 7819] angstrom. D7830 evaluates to 1.01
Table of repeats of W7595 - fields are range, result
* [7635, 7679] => 43.8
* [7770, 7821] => 41.6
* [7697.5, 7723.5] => 40.4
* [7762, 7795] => 43.1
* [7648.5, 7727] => 42.4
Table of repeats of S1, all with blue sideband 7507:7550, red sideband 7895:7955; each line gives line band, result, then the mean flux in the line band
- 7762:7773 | -1.4 angstrom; 45.7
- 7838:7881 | -4.7 angstrom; 44.2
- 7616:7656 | -3.5 angstrom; 45.2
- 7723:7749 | -1.4 angstrom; 43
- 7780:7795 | 0.5 angstrom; 39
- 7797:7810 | 0.2 angstrom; 39.8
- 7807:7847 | -2.8 angstrom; 42.9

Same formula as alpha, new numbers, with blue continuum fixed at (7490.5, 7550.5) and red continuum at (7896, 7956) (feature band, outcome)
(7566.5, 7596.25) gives 2.78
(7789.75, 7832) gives 0.95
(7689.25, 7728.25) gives 2.69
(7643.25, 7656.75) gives 1.18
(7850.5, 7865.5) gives -2.11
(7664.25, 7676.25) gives 0.05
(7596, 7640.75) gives -3.23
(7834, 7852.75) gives -1.96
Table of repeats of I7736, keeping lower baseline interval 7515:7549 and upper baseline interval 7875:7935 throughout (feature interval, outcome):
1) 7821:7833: -0.05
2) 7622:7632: -0.14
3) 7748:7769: -0.11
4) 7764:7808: -0.05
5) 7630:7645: -0.10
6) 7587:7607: -0.16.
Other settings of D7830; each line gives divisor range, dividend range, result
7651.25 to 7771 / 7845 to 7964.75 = 1.02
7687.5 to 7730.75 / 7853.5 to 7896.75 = 1.09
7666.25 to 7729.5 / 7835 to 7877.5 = 1.10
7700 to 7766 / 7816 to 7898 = 1.07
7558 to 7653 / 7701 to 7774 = 0.96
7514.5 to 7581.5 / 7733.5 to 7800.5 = 1.04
